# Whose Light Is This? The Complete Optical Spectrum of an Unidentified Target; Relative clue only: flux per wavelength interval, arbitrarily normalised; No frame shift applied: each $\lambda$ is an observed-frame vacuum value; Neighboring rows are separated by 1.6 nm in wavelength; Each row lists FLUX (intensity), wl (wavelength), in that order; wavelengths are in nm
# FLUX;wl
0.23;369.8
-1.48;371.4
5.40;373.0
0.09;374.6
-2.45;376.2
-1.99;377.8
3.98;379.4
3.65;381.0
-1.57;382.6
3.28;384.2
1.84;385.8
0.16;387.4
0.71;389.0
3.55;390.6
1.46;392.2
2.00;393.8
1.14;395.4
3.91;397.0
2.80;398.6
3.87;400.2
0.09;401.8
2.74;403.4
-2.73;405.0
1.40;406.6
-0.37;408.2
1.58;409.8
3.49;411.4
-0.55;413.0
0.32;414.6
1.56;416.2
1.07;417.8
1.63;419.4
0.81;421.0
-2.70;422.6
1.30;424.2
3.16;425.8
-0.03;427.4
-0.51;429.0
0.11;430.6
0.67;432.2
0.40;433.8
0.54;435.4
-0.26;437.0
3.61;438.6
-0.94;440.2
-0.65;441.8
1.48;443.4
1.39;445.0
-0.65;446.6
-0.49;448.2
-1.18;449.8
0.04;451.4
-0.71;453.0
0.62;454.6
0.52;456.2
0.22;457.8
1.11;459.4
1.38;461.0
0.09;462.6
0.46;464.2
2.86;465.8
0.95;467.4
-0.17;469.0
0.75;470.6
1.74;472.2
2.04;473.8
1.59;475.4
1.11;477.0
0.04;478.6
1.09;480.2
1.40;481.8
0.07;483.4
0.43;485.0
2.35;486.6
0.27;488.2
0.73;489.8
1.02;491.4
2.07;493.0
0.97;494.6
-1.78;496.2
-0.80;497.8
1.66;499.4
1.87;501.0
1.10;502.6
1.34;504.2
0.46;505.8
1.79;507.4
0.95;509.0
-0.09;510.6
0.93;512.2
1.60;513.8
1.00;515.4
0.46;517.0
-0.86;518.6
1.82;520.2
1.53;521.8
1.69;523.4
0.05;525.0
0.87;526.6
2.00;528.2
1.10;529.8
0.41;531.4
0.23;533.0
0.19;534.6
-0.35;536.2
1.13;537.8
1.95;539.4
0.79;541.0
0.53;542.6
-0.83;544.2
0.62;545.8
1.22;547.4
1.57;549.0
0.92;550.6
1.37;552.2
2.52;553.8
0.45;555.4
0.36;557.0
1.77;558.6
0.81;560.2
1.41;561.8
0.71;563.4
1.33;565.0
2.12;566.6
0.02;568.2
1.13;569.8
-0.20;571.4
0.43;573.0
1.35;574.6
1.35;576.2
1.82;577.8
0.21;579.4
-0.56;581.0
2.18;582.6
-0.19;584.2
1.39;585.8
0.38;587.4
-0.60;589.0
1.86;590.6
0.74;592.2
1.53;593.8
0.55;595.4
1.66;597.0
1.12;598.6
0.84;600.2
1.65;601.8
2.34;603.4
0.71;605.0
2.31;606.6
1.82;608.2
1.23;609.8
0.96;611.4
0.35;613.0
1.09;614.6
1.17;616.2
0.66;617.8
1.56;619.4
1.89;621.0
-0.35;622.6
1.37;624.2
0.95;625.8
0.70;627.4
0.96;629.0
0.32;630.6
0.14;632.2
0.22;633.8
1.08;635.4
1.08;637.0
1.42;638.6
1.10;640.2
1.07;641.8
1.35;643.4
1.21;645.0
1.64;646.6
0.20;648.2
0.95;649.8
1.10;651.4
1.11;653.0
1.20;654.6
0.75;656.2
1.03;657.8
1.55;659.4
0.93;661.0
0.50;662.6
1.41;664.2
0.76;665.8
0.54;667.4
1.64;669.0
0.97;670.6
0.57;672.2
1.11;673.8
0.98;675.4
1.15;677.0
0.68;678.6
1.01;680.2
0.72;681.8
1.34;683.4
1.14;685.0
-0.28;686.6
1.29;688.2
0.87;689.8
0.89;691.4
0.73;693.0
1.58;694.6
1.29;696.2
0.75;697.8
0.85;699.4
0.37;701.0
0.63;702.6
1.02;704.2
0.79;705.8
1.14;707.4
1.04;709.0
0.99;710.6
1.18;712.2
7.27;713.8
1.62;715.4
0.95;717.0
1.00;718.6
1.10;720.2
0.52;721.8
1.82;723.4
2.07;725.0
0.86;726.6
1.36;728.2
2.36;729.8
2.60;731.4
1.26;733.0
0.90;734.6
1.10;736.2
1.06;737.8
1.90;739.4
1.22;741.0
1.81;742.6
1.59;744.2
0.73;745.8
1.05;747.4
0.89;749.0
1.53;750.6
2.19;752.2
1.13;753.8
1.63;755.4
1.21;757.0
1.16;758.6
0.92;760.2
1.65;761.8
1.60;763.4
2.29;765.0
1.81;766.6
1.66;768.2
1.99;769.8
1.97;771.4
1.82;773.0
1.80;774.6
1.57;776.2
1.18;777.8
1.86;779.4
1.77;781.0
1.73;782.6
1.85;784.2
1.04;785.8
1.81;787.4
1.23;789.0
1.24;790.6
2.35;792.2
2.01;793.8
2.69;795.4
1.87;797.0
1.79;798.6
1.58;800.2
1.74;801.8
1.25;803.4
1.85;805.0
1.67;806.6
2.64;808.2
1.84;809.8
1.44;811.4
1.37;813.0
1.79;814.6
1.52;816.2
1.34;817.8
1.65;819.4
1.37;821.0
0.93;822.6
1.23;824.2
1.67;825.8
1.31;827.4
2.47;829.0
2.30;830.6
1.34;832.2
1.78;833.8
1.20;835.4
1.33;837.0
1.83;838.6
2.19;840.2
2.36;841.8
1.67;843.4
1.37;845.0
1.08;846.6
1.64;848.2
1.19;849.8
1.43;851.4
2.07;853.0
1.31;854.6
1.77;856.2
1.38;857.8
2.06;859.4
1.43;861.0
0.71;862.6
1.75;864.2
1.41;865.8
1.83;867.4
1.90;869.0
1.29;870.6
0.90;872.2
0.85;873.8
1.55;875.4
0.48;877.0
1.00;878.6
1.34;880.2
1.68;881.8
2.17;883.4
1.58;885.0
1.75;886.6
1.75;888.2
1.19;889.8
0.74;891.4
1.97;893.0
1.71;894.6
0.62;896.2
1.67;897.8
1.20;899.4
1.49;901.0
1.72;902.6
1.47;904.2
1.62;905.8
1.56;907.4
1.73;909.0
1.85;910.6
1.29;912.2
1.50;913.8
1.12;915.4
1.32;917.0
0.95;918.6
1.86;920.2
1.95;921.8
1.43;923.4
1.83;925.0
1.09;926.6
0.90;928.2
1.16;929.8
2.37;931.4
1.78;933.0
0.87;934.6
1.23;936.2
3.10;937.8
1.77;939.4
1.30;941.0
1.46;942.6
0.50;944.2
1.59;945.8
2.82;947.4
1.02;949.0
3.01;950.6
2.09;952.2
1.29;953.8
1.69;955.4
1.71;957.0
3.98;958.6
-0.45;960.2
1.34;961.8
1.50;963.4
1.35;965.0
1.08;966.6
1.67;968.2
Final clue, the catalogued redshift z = 0.91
